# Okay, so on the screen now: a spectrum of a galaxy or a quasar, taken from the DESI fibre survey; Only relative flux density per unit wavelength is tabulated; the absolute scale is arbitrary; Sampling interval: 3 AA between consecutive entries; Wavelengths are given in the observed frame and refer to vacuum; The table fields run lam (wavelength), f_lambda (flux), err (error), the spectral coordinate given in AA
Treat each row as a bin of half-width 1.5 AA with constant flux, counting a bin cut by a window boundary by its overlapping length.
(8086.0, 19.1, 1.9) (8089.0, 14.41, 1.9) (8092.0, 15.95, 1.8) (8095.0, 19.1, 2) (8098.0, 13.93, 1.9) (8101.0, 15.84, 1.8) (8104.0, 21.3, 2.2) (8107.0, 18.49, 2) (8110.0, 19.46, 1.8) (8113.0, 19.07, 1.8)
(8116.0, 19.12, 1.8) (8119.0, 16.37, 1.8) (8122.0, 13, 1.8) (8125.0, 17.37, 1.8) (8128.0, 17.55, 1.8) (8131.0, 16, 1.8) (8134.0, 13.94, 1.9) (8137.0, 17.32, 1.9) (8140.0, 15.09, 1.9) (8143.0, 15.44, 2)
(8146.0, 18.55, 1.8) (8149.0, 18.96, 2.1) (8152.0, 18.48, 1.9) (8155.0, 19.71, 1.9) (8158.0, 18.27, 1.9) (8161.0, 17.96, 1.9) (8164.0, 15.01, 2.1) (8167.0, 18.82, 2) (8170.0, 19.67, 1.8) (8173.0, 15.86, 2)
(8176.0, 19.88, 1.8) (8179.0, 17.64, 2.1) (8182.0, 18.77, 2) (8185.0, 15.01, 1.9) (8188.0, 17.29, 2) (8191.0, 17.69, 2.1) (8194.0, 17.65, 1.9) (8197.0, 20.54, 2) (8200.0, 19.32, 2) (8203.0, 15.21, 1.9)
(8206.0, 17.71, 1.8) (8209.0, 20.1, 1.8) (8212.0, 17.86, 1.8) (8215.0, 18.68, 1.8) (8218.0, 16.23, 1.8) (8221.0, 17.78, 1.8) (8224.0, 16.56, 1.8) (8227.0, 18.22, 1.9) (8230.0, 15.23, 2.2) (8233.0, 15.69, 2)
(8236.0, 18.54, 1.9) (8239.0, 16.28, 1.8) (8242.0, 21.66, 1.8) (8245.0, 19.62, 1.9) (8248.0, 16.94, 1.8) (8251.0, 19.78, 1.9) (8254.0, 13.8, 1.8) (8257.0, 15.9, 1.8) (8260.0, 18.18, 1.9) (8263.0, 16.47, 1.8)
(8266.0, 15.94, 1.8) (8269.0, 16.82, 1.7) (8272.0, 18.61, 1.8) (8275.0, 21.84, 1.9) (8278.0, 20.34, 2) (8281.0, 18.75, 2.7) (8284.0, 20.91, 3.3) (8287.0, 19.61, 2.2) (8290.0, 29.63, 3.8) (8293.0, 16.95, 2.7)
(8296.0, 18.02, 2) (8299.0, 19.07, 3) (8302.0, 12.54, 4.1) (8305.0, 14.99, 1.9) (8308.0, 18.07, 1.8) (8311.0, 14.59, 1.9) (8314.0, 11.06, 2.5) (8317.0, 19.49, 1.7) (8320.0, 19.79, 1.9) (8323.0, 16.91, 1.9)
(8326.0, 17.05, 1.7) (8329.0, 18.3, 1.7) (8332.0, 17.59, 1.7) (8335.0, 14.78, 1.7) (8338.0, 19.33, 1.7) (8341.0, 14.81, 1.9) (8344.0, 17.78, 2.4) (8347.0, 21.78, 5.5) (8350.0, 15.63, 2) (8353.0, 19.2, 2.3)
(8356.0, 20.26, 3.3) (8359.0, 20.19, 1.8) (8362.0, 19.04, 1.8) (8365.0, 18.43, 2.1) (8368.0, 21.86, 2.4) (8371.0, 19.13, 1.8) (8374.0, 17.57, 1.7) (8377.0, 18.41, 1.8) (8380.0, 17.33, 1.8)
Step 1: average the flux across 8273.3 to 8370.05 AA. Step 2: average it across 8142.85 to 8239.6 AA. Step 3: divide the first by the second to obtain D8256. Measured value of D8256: 1.04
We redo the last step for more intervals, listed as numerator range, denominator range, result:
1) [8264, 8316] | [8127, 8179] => 1.04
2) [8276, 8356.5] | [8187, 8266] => 1.02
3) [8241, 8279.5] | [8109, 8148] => 1.08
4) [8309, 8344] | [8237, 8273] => 0.96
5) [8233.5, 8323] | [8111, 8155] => 1.06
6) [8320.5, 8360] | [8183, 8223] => 1.01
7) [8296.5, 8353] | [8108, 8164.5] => 0.98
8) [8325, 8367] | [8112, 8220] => 1.04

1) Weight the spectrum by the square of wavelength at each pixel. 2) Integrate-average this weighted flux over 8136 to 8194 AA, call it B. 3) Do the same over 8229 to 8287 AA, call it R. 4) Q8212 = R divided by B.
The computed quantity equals 1.04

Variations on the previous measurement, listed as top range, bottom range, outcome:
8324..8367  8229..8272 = 1.08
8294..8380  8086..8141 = 1.10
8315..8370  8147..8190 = 1.07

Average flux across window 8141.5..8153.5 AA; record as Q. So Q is 17.9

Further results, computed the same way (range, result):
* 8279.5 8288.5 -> 19.8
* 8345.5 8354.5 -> 18.9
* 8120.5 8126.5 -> 15.2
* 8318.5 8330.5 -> 18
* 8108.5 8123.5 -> 17.4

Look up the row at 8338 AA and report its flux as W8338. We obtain 19.33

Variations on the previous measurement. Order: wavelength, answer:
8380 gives 17.33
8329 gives 18.3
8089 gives 14.41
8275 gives 21.84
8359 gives 20.19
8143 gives 15.44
